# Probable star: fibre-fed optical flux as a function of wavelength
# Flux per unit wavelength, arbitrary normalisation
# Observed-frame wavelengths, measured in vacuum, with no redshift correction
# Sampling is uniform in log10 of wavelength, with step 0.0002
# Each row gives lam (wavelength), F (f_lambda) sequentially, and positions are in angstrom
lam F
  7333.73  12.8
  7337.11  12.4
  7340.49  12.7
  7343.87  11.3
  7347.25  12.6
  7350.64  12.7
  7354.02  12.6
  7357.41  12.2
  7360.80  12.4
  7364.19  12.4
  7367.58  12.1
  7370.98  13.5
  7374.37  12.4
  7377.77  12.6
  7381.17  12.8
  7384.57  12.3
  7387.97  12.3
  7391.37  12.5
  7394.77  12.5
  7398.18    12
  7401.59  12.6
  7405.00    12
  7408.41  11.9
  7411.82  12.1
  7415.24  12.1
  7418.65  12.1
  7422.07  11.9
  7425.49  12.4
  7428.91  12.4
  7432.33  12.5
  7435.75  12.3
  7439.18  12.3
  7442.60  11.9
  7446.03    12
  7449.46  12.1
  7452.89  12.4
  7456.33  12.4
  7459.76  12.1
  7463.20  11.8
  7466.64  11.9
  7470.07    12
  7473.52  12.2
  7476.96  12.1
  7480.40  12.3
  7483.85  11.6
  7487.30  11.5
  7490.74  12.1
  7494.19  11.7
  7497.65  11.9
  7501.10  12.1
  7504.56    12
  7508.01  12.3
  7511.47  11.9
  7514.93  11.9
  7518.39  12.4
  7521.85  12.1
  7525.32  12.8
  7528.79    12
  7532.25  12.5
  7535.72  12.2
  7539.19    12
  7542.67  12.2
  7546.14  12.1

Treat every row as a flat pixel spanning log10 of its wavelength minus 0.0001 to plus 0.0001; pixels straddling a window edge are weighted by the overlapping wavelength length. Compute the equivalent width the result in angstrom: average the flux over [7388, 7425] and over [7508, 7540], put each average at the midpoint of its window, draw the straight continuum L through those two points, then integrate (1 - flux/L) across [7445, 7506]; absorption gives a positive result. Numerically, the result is 0.95 angstrom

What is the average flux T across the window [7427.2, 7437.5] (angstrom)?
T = 12.4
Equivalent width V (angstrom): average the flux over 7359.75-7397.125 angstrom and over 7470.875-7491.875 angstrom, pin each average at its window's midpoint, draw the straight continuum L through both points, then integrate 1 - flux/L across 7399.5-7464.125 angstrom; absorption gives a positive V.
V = 0.3 angstrom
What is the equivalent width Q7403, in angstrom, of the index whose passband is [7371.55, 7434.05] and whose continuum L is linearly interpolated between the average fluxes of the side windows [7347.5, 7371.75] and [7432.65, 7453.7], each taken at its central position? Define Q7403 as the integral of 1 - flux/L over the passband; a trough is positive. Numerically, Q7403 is 0.1 angstrom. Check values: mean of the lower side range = 12.5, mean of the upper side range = 12.2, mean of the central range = 12.3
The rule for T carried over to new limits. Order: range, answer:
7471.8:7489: 11.9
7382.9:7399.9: 12.3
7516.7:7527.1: 12.4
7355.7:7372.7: 12.5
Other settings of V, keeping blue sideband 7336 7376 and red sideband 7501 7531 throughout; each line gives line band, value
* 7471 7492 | 0.5 angstrom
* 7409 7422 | 0.3 angstrom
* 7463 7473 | 0.2 angstrom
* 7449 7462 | 0.0 angstrom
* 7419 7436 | 0.1 angstrom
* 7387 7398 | 0.0 angstrom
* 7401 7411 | 0.2 angstrom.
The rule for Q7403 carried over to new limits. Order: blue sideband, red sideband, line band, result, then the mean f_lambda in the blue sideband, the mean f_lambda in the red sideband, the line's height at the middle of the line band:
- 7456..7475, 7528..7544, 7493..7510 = 0.15 angstrom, 12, 12.2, 12.1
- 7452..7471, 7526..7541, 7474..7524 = 0.63 angstrom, 12.1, 12.2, 12.2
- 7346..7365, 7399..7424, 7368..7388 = -0.51 angstrom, 12.5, 12.1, 12.3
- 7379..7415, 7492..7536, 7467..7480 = 0.10 angstrom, 12.3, 12.1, 12.2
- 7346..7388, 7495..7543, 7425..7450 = 0.25 angstrom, 12.5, 12.2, 12.4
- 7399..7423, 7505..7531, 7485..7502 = 0.47 angstrom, 12.1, 12.2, 12.2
